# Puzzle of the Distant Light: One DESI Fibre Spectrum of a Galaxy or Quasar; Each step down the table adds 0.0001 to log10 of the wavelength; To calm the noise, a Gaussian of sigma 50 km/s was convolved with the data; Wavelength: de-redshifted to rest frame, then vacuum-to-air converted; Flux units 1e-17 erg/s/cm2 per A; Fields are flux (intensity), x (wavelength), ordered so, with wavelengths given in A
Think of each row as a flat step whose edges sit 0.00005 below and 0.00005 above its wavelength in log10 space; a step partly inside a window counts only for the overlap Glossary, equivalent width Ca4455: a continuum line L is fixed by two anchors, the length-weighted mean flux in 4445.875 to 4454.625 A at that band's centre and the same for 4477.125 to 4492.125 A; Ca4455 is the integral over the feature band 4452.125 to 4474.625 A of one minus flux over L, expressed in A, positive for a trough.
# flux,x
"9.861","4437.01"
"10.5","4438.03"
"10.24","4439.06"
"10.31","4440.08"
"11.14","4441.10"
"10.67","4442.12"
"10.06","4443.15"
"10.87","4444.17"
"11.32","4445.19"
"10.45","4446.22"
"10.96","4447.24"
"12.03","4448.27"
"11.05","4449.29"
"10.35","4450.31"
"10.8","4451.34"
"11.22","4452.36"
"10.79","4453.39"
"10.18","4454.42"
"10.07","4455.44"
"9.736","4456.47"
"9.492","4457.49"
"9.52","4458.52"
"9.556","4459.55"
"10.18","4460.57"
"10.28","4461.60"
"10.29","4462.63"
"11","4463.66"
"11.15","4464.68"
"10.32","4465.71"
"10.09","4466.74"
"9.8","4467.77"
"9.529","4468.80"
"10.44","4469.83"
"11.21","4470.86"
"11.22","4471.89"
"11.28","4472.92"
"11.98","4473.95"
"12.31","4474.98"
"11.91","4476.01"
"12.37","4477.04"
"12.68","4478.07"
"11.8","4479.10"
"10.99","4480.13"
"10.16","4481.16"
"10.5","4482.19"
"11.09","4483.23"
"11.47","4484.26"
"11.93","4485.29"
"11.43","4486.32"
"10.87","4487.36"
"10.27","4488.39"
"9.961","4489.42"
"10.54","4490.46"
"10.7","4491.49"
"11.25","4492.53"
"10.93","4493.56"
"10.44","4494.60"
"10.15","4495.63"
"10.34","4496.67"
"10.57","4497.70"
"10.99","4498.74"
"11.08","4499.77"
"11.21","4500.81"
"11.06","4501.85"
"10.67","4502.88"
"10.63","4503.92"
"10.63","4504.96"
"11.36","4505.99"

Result 1.1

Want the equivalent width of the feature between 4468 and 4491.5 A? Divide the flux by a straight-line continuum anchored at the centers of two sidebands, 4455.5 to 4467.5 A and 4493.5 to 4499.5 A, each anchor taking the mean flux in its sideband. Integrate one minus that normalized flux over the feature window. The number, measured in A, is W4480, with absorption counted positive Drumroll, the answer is -1.80 A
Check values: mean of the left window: 10.1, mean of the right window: 10.6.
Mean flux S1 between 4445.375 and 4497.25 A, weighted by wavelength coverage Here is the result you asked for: 10.8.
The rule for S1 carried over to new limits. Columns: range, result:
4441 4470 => 10.4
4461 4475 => 10.7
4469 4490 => 11.3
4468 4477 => 11.2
